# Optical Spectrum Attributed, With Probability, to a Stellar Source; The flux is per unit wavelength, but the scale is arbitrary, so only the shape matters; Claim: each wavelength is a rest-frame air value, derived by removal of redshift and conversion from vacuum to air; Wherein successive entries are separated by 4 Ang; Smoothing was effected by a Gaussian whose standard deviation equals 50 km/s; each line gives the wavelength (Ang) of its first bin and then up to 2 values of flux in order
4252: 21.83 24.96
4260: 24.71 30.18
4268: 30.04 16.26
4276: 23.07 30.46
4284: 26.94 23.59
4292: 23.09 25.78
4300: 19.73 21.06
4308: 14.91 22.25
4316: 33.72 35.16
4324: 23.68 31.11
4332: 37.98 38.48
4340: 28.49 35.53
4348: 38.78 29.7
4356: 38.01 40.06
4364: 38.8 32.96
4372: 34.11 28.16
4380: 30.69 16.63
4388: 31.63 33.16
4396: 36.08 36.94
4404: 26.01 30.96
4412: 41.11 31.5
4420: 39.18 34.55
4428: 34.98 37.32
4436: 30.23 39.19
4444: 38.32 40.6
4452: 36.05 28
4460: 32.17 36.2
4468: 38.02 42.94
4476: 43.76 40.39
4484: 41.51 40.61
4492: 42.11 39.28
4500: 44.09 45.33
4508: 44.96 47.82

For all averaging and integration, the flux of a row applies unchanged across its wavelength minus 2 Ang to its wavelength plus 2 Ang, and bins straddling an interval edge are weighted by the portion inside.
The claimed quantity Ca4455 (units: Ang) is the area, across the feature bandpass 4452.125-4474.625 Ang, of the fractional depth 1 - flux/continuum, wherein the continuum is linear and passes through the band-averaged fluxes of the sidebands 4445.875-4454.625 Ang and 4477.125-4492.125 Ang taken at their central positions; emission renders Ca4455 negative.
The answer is 1.9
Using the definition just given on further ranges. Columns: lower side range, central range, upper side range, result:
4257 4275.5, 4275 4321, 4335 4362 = 6.7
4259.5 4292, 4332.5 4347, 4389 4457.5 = -2.6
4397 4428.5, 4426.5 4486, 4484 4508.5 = 2.0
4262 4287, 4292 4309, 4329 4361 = 4.9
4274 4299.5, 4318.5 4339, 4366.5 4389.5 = -4.7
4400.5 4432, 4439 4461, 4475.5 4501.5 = 1.1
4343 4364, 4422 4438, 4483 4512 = 2.3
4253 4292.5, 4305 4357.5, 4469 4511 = -1.8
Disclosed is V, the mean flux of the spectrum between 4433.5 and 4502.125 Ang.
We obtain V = 38.4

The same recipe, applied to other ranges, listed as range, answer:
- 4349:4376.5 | 35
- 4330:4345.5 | 35.1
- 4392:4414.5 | 34.1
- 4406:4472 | 35.7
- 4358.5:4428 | 33.1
